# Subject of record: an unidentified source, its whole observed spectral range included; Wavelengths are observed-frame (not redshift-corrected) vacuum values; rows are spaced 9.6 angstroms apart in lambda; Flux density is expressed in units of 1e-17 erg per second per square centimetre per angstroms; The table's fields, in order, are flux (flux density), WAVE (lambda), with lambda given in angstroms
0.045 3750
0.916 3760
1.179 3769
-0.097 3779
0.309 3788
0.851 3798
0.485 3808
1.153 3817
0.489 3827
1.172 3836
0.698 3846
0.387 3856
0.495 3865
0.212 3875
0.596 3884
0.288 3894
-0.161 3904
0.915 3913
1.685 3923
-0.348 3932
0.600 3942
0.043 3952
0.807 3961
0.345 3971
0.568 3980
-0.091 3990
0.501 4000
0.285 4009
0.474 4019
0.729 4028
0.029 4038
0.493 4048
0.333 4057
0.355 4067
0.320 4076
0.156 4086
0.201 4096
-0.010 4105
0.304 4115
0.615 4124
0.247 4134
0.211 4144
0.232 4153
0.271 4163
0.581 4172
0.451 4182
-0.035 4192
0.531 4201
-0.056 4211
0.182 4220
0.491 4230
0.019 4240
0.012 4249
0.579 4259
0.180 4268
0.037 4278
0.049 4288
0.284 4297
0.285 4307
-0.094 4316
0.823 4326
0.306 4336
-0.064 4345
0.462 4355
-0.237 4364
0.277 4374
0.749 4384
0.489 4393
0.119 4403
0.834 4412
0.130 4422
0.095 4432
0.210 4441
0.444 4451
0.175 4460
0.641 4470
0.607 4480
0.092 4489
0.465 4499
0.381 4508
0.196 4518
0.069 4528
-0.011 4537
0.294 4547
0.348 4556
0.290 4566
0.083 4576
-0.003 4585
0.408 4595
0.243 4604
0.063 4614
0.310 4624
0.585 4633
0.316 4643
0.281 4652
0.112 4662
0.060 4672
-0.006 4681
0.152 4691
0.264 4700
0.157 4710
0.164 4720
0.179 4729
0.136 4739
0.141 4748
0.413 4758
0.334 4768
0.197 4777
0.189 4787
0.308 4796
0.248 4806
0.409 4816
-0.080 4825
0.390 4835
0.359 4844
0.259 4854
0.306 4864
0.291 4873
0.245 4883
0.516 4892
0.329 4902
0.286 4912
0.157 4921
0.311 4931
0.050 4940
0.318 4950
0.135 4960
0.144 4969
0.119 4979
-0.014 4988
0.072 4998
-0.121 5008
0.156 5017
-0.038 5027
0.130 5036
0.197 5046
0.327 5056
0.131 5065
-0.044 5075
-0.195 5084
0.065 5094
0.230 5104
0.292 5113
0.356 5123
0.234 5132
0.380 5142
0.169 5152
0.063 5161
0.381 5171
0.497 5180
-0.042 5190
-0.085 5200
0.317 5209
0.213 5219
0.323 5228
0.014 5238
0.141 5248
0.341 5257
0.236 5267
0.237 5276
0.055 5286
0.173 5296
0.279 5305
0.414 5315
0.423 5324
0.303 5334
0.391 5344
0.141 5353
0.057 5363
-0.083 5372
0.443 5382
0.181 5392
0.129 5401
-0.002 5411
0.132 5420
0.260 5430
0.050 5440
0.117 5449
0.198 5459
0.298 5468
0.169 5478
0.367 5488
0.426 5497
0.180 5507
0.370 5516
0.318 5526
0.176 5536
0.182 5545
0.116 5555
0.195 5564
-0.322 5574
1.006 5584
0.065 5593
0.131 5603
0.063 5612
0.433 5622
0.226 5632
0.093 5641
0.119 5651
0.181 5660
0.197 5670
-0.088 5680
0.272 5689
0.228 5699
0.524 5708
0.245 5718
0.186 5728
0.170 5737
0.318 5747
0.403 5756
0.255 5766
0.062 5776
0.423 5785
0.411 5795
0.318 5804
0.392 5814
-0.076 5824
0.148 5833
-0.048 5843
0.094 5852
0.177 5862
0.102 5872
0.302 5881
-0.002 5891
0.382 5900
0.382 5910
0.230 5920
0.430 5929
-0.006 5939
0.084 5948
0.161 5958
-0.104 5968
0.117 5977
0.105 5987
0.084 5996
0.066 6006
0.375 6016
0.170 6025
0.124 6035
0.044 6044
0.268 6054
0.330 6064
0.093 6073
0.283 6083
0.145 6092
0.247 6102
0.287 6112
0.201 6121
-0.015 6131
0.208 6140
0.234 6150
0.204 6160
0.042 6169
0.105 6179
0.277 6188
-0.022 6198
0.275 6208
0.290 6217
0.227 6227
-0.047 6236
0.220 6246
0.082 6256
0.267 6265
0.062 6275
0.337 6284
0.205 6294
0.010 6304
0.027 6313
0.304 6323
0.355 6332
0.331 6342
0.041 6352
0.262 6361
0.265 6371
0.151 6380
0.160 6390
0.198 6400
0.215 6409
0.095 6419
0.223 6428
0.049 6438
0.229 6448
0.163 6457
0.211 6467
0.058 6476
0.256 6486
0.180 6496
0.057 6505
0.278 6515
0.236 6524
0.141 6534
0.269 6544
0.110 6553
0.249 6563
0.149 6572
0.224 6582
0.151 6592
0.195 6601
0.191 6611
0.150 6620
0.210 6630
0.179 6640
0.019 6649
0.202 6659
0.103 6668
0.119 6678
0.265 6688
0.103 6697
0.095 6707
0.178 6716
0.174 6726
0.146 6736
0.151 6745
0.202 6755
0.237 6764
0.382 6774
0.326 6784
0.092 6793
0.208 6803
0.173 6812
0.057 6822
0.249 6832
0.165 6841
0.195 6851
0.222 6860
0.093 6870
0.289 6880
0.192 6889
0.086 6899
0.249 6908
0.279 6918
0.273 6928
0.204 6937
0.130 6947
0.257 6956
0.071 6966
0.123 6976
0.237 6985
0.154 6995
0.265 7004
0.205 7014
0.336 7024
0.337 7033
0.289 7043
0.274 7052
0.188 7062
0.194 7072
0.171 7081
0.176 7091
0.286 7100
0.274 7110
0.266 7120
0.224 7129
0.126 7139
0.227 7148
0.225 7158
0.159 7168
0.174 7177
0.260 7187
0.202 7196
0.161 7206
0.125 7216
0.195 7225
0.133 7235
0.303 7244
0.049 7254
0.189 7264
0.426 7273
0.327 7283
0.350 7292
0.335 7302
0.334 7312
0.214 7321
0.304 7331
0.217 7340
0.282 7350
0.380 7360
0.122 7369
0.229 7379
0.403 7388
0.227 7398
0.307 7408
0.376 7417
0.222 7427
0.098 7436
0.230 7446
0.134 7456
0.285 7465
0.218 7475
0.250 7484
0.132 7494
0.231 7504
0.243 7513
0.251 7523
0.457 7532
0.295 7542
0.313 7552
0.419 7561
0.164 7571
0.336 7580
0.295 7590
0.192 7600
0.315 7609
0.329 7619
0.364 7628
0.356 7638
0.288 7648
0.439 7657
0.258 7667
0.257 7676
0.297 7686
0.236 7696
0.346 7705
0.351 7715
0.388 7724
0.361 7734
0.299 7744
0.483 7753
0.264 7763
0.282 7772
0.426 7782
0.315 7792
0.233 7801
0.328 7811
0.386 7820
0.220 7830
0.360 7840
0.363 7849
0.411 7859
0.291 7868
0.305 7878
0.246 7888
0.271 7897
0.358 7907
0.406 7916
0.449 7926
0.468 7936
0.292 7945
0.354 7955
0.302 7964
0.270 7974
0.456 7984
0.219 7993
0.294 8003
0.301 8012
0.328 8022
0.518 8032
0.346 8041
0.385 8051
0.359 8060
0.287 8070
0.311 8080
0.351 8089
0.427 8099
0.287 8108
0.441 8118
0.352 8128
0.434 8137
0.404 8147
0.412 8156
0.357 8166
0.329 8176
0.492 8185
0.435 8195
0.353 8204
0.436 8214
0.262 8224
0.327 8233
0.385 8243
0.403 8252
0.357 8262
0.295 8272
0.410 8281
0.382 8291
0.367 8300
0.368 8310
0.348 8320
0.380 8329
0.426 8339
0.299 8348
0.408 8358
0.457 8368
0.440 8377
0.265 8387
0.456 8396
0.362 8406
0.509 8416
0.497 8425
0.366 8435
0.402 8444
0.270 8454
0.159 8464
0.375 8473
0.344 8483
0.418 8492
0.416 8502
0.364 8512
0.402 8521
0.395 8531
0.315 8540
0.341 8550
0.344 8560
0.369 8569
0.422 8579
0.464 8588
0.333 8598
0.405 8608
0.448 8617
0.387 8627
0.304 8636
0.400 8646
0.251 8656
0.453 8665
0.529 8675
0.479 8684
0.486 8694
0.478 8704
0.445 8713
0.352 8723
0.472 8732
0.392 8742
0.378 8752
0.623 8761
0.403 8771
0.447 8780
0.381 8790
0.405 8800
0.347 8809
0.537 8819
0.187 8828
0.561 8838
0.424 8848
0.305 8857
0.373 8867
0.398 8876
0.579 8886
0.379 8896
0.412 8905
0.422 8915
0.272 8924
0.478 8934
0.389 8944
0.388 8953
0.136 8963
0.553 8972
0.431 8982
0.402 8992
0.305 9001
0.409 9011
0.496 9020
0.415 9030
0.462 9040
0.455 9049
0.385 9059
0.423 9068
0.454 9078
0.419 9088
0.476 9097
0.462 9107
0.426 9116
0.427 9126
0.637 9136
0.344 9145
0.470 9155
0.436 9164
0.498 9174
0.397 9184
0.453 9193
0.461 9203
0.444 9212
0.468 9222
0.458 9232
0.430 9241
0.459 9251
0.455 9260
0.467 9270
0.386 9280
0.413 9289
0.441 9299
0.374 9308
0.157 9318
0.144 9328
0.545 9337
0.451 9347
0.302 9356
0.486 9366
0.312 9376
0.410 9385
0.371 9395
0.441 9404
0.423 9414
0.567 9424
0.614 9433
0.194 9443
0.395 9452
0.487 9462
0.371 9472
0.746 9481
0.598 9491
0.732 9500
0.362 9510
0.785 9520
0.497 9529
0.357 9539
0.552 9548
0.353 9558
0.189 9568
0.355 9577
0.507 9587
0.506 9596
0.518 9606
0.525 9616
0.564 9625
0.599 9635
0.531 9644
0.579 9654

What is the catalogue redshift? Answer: 0.82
